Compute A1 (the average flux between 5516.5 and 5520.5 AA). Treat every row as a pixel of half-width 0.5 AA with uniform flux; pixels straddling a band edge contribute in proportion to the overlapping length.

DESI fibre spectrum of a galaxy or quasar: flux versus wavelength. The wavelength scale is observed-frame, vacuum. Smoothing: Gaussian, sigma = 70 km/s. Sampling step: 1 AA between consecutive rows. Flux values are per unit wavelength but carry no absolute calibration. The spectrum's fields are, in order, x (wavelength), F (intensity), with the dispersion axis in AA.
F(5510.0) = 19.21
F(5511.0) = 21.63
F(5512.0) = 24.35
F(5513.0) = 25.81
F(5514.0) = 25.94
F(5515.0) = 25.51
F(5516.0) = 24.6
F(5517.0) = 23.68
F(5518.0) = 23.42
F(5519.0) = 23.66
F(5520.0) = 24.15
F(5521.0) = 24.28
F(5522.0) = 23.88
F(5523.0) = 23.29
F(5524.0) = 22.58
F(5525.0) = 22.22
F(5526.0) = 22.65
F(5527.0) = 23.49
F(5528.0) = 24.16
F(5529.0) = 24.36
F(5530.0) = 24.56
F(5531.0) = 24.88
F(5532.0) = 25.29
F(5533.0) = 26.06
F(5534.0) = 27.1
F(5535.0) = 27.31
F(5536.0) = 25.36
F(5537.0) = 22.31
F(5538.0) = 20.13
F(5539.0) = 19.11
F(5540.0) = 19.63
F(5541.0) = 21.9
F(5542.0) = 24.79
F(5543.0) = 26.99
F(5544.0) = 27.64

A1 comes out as 23.7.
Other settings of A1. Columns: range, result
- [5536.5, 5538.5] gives 21.2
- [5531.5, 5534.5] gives 26.1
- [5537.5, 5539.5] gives 19.6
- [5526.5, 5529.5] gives 24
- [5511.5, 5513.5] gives 25.1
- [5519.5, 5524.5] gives 23.6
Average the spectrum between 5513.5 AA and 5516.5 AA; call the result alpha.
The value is 25.4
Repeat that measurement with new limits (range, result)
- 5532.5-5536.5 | 26.5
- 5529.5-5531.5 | 24.7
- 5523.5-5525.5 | 22.4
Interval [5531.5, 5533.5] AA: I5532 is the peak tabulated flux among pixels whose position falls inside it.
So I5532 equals 26.06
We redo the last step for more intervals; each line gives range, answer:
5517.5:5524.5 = 24.28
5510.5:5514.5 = 25.94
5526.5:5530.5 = 24.56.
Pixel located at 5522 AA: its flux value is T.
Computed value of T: 23.88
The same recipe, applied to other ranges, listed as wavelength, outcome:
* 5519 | 23.66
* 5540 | 19.63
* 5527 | 23.49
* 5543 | 26.99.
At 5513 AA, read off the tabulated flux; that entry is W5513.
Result 25.81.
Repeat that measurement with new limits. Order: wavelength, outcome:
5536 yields 25.36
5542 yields 24.79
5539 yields 19.11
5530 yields 24.56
